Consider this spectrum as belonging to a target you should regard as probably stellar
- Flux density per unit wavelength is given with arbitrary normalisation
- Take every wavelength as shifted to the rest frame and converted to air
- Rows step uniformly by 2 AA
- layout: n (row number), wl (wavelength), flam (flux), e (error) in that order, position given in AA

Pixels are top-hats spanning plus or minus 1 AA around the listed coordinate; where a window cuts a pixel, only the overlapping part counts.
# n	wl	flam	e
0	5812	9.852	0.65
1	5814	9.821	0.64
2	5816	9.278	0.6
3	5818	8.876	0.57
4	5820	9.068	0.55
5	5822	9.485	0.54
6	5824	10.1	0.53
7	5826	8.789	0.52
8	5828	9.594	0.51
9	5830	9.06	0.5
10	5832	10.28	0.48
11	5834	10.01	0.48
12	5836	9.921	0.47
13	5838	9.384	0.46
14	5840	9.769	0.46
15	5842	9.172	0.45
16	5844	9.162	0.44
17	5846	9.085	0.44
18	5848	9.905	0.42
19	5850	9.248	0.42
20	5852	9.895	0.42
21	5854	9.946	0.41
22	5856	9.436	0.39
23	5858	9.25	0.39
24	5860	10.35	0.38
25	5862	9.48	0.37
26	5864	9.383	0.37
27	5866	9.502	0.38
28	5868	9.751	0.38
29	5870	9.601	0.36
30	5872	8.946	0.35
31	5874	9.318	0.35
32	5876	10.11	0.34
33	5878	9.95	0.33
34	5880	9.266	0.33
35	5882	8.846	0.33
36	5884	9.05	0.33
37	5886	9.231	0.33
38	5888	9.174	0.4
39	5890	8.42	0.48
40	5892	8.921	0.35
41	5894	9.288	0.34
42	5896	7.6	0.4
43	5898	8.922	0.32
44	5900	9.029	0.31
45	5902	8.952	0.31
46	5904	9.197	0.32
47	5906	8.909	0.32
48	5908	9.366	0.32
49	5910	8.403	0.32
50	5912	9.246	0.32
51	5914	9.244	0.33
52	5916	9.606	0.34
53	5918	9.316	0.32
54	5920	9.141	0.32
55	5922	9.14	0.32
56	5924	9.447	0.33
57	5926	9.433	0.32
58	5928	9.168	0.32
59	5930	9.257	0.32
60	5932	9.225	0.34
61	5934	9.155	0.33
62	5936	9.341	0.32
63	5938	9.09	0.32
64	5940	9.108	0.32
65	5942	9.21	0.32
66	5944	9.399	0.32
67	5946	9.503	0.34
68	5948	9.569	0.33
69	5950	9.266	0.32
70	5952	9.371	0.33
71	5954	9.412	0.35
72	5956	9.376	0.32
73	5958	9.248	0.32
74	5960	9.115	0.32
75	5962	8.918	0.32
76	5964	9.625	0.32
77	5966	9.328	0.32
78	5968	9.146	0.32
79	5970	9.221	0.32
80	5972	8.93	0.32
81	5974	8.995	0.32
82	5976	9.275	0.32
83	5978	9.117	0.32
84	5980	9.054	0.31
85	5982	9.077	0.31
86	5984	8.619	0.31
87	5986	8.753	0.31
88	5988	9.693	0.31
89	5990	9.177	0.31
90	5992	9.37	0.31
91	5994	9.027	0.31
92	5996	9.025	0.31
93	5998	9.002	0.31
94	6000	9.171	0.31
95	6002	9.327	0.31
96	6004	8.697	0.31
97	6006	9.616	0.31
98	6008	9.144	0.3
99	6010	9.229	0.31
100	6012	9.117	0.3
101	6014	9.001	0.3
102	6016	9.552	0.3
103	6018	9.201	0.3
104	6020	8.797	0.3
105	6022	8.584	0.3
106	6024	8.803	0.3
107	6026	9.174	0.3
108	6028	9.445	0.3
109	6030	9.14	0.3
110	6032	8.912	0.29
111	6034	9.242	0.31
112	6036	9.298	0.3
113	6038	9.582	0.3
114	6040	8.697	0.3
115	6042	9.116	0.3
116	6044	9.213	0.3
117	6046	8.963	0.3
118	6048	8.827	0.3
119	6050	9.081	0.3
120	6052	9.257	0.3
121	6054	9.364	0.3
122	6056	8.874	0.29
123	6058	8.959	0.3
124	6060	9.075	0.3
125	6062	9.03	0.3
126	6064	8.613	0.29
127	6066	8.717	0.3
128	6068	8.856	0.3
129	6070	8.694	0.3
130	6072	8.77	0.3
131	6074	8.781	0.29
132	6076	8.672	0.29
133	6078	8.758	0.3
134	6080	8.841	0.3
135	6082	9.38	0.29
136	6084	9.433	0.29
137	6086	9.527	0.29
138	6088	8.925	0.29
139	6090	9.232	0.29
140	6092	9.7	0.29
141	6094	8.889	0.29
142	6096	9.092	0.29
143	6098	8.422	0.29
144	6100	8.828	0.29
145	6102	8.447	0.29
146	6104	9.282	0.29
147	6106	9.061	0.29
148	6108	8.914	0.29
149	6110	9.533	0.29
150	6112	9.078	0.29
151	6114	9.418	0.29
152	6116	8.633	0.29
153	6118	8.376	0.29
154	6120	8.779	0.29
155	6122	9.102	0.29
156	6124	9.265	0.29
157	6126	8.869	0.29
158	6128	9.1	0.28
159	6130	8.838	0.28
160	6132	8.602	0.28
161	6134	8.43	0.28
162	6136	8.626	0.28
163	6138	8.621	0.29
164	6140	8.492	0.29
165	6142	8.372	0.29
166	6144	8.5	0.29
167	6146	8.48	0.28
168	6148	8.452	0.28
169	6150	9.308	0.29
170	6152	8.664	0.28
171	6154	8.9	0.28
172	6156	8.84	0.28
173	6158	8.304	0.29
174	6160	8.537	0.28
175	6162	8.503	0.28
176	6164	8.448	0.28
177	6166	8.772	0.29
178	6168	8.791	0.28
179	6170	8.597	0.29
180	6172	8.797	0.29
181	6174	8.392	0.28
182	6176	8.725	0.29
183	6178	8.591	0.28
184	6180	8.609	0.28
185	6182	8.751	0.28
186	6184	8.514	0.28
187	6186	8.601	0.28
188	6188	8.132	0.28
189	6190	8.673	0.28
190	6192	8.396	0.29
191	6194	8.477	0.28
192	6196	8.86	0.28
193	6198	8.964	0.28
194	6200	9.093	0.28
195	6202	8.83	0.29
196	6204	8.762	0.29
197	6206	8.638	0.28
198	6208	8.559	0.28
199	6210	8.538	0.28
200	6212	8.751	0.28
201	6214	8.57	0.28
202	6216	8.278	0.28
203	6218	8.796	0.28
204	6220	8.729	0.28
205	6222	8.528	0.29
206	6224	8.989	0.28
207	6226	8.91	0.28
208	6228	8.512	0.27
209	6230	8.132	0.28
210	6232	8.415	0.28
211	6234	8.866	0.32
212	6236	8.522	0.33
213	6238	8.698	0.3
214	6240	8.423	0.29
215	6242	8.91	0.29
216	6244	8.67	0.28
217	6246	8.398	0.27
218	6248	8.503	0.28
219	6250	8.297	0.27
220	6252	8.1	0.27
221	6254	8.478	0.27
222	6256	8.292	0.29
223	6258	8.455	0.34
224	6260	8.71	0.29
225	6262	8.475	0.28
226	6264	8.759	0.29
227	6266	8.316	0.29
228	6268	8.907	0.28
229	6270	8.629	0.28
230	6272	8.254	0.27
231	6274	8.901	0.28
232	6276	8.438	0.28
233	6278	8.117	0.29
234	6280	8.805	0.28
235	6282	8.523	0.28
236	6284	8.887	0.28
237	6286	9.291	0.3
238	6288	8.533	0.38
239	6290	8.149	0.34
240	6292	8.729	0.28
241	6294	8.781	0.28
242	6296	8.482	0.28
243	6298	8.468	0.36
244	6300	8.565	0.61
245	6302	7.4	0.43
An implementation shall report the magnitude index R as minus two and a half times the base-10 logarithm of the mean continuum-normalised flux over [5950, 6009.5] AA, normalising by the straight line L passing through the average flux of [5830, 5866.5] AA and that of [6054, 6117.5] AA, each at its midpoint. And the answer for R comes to 0.01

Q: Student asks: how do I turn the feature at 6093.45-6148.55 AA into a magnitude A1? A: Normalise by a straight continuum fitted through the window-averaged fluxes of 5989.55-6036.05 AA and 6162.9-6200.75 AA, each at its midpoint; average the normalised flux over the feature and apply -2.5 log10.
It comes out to 0.001 mag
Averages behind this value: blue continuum 9.12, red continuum 8.64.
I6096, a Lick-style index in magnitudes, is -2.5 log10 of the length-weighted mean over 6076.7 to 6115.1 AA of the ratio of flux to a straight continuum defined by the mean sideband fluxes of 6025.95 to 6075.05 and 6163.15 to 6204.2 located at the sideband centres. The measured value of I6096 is -0.02 mag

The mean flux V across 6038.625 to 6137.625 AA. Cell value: 8.96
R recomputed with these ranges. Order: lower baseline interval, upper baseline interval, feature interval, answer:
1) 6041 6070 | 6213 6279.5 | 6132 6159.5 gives 0.021 mag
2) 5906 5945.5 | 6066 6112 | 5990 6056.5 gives -0.004 mag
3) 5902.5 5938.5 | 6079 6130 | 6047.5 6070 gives 0.015 mag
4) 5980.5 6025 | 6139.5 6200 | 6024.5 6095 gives -0.015 mag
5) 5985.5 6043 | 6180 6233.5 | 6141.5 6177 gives 0.015 mag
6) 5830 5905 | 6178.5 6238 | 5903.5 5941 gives 0.006 mag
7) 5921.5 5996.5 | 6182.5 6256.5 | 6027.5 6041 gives -0.017 mag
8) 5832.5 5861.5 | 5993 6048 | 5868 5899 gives 0.045 mag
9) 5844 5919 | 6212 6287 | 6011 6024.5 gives 0.000 mag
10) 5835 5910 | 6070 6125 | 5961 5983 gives 0.002 mag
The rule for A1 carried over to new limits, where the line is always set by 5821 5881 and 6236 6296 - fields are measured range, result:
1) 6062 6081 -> 0.03 mag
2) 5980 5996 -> 0.02 mag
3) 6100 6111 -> -0.01 mag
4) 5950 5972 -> 0.01 mag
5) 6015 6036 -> 0.01 mag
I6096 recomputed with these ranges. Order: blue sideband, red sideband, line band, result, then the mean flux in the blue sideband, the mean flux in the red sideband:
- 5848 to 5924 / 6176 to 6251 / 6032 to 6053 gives -0.019 mag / 9.27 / 8.62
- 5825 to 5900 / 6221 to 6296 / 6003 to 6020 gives -0.012 mag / 9.37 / 8.57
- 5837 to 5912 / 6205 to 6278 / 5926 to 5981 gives -0.014 mag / 9.28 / 8.56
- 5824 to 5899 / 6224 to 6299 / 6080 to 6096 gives -0.040 mag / 9.39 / 8.57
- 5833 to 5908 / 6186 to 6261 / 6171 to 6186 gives 0.008 mag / 9.33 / 8.59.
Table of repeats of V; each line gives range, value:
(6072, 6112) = 9.03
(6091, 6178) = 8.78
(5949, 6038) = 9.15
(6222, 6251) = 8.59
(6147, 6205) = 8.66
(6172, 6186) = 8.61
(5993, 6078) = 9.04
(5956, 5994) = 9.15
